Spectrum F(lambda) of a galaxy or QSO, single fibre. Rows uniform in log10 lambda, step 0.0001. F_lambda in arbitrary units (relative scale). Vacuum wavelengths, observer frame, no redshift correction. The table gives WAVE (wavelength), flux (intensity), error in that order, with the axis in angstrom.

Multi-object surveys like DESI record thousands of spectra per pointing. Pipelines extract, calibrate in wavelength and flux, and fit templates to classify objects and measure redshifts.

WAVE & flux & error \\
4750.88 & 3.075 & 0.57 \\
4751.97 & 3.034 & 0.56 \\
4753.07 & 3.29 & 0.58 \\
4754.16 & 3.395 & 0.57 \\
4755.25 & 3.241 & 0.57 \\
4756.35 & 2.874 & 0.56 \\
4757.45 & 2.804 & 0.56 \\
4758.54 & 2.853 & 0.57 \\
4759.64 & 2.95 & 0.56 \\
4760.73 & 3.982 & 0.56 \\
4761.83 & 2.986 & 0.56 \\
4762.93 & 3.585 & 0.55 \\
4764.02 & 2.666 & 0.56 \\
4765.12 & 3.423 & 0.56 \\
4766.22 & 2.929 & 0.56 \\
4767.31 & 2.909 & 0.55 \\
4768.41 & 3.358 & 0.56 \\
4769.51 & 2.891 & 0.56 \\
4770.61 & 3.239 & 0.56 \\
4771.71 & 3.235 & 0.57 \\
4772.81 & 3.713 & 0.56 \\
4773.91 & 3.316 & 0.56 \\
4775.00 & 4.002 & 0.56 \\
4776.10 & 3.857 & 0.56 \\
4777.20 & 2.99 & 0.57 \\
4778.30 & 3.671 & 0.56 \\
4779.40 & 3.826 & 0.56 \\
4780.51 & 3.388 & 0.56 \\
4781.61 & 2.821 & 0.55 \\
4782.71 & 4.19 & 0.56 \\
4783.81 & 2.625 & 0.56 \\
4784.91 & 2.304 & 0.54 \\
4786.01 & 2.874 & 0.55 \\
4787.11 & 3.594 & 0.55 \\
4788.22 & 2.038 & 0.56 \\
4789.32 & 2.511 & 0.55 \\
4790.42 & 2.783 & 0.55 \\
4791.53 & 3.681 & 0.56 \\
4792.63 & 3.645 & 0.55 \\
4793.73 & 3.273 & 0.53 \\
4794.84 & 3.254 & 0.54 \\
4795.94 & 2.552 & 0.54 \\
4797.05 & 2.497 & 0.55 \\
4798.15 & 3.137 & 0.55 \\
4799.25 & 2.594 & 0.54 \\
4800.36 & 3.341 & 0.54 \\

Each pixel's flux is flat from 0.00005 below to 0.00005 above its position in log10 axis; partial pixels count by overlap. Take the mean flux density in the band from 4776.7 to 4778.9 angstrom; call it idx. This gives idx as 3.35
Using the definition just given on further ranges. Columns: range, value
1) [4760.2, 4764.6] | 3.3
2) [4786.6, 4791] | 2.72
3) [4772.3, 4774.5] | 3.54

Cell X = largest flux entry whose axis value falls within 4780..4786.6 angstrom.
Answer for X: 4.19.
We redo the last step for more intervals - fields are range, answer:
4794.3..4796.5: 3.254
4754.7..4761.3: 3.982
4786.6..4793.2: 3.681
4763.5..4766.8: 3.423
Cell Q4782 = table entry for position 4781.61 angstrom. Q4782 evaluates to 2.821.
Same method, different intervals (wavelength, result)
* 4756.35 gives 2.874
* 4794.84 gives 3.254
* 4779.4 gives 3.826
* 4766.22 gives 2.929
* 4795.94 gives 2.552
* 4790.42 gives 2.783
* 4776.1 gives 3.857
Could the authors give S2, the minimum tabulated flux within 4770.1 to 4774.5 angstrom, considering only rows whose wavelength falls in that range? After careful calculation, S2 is 3.235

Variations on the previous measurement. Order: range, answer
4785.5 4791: 2.038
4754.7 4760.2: 2.804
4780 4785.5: 2.304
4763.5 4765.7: 2.666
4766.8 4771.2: 2.891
